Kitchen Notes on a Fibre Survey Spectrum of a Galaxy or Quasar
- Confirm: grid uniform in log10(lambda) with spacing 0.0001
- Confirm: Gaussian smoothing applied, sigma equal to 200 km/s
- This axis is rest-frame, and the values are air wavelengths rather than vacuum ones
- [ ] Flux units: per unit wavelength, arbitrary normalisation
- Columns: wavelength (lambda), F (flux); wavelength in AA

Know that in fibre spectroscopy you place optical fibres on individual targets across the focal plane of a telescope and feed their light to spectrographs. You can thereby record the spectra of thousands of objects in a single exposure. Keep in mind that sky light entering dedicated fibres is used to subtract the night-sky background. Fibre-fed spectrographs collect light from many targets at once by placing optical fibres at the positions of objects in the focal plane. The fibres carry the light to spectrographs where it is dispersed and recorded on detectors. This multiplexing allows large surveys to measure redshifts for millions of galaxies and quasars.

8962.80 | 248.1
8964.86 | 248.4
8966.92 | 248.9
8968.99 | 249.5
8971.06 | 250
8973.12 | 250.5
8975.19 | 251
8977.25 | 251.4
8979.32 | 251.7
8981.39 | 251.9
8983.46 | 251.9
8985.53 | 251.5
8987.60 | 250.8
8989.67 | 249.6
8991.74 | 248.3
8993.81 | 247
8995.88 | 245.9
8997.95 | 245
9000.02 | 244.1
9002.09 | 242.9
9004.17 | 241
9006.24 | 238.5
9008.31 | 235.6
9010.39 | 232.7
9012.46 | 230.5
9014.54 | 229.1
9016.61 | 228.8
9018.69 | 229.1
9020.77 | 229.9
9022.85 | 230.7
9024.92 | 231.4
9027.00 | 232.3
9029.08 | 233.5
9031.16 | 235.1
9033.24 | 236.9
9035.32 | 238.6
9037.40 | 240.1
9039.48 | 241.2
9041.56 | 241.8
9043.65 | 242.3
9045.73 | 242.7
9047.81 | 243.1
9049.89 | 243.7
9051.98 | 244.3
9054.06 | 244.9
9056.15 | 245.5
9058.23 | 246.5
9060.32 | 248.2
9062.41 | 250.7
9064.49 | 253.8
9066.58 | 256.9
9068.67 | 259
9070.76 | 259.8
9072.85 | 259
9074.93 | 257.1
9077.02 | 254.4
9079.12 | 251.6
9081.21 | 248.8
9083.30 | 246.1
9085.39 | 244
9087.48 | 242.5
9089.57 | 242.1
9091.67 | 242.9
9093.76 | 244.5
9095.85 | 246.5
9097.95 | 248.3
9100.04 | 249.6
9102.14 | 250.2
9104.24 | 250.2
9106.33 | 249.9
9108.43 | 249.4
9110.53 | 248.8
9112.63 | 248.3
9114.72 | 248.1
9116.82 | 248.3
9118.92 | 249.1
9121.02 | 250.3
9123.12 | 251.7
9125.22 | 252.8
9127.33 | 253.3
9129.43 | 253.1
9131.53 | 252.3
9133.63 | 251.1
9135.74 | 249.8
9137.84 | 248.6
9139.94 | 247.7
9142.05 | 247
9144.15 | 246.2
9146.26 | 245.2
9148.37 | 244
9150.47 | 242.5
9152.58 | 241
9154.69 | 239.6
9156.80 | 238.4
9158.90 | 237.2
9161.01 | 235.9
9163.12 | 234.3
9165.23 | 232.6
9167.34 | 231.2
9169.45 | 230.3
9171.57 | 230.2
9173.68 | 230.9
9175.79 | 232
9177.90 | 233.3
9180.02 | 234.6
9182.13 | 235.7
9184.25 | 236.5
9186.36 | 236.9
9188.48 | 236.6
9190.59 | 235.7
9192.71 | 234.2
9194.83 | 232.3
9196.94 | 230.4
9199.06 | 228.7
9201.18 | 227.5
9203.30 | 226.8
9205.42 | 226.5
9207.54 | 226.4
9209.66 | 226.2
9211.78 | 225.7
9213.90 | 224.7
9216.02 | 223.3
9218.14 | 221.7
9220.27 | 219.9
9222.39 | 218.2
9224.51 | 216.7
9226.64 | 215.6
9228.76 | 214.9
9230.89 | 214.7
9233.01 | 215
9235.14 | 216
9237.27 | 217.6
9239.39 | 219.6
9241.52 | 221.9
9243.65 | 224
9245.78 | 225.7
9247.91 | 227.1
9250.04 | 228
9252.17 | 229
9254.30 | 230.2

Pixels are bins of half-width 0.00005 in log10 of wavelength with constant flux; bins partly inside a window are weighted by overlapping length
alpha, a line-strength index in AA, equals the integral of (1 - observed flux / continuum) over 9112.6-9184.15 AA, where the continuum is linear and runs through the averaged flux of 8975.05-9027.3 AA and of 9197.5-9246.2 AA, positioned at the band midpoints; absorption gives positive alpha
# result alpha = -4.4 AA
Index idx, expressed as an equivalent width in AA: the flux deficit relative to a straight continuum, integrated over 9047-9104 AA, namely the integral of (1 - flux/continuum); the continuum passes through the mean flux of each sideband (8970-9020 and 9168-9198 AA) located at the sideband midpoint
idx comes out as -2.3 AA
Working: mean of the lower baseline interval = 244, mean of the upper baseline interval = 234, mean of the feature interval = 249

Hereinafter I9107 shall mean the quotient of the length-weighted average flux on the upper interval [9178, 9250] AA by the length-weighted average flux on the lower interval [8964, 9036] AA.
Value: 0.93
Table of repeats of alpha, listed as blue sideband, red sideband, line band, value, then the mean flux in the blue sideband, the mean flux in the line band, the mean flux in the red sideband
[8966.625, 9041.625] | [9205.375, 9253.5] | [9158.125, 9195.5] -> -1.3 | 241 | 234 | 222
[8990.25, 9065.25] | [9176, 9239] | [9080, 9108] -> -1.4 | 240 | 247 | 226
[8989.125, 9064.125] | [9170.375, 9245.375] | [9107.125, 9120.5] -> -0.9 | 240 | 249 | 226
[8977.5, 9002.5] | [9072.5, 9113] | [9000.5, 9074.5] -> 2.2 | 249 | 241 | 249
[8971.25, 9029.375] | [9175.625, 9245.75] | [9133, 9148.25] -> -1.1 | 242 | 248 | 226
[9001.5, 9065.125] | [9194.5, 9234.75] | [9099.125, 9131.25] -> -2.6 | 239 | 250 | 223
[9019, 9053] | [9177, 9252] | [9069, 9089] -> -1.4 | 238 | 252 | 226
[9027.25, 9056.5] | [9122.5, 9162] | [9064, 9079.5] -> -0.9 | 241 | 257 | 246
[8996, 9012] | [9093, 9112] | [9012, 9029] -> 0.8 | 240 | 230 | 249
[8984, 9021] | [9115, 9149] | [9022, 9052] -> 0.5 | 240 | 238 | 249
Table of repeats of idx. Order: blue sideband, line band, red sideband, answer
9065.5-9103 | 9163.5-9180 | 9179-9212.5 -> 0.3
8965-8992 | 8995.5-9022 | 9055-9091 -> 1.5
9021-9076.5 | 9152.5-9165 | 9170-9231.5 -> -0.3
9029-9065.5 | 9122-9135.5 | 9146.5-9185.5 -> -0.8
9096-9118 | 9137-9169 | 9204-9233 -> -0.4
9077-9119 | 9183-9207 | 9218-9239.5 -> -0.7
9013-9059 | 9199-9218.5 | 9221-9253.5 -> -0.3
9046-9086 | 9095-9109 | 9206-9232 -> -0.3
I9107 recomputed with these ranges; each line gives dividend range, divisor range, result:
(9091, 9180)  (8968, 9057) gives 1.01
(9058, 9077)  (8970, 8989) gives 1.02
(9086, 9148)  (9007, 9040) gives 1.06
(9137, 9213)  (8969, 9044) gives 0.97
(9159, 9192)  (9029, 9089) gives 0.95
